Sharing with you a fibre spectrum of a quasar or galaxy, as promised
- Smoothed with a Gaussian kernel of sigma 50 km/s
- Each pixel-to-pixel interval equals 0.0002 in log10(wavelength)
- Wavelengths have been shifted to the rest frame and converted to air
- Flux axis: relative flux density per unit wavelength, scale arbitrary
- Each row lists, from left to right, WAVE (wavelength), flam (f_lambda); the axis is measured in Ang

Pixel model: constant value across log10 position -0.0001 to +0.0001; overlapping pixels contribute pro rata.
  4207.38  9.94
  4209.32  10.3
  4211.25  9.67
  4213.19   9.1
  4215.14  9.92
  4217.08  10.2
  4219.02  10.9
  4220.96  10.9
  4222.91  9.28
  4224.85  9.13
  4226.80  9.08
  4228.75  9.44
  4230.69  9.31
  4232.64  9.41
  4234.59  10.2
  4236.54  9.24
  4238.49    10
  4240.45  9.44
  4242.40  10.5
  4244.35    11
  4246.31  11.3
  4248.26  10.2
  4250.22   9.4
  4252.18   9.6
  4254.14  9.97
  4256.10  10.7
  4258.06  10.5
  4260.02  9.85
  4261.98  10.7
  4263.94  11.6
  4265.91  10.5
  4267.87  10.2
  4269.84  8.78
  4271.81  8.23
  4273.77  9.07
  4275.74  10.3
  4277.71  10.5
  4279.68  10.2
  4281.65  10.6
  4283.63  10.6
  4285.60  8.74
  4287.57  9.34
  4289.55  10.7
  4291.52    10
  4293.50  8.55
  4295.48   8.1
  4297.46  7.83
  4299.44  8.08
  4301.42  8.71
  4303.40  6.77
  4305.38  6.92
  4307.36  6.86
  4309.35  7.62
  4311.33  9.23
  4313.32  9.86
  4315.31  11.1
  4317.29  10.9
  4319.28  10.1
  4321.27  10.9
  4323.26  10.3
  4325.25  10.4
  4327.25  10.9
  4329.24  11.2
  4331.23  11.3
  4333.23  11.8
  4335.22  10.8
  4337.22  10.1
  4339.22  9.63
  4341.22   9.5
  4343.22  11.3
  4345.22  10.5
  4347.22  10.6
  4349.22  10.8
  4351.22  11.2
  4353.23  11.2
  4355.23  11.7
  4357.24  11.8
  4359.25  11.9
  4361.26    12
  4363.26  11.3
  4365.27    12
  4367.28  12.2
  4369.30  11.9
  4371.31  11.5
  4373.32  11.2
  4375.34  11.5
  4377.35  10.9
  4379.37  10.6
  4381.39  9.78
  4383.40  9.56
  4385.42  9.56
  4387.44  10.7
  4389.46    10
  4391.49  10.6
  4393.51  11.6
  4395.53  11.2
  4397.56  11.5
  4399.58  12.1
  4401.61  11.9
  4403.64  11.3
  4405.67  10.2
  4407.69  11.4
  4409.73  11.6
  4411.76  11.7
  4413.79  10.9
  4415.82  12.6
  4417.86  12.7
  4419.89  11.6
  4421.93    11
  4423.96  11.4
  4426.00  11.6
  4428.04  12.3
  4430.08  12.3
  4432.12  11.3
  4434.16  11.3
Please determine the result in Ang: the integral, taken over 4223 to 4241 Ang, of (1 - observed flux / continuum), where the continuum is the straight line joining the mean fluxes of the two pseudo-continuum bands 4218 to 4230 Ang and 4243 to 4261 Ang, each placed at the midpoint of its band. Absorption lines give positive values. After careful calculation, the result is 0.84 Ang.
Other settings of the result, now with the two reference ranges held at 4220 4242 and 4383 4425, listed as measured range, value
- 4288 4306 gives 3.08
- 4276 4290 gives 0.01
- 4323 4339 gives -0.42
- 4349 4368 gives -1.47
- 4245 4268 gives -1.28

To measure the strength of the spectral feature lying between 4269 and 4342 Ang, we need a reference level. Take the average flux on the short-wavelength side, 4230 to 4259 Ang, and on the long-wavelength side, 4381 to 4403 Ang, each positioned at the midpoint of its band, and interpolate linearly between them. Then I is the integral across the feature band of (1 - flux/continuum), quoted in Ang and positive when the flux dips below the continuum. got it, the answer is 5.54 Ang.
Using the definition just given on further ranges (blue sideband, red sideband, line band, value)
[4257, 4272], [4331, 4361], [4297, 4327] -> 4.29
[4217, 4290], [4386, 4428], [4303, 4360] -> 2.27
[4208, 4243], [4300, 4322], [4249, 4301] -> -2.23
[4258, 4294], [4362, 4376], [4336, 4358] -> 1.02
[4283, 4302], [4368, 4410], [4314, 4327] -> -1.37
